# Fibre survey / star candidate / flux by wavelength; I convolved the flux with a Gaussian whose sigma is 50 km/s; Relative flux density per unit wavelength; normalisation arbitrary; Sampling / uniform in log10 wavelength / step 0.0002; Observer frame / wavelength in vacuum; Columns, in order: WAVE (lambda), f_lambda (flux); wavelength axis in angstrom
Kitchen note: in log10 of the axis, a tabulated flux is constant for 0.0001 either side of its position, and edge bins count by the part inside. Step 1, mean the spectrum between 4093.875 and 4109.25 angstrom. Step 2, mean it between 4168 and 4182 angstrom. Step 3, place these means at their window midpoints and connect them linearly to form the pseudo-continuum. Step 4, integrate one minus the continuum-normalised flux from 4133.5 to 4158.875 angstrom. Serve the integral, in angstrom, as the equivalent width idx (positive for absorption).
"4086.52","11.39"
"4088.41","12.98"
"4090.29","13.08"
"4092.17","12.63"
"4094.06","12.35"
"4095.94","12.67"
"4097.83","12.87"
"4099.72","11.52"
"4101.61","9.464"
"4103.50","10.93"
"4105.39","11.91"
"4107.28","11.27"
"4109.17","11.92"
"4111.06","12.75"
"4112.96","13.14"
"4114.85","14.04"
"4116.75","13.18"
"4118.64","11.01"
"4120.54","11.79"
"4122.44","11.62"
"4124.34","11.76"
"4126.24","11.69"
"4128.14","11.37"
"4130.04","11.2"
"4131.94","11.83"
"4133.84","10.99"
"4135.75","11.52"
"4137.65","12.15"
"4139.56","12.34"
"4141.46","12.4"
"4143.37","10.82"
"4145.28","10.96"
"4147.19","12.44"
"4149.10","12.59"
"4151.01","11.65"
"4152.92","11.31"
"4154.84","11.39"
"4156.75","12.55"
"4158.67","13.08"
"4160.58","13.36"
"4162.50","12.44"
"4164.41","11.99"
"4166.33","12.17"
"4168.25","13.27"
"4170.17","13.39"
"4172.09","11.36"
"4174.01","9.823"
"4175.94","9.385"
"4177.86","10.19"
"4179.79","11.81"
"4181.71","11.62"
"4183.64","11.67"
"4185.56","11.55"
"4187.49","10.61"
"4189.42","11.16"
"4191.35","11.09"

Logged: -1.0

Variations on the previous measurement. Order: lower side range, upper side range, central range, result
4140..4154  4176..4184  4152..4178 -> -1.13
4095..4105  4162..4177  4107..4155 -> -1.30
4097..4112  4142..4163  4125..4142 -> 0.22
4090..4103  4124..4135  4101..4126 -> -0.47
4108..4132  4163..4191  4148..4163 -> -0.78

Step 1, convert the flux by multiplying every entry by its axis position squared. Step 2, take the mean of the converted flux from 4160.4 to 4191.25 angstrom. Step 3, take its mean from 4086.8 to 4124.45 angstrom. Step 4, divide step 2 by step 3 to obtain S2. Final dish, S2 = 1.0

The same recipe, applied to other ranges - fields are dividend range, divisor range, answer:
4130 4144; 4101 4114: 1.01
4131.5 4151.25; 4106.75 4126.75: 0.98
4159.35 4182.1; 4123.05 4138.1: 1.04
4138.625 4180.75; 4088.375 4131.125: 1.01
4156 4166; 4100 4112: 1.14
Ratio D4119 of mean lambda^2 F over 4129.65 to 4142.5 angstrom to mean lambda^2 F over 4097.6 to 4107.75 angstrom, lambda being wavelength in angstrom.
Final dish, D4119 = 1.1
